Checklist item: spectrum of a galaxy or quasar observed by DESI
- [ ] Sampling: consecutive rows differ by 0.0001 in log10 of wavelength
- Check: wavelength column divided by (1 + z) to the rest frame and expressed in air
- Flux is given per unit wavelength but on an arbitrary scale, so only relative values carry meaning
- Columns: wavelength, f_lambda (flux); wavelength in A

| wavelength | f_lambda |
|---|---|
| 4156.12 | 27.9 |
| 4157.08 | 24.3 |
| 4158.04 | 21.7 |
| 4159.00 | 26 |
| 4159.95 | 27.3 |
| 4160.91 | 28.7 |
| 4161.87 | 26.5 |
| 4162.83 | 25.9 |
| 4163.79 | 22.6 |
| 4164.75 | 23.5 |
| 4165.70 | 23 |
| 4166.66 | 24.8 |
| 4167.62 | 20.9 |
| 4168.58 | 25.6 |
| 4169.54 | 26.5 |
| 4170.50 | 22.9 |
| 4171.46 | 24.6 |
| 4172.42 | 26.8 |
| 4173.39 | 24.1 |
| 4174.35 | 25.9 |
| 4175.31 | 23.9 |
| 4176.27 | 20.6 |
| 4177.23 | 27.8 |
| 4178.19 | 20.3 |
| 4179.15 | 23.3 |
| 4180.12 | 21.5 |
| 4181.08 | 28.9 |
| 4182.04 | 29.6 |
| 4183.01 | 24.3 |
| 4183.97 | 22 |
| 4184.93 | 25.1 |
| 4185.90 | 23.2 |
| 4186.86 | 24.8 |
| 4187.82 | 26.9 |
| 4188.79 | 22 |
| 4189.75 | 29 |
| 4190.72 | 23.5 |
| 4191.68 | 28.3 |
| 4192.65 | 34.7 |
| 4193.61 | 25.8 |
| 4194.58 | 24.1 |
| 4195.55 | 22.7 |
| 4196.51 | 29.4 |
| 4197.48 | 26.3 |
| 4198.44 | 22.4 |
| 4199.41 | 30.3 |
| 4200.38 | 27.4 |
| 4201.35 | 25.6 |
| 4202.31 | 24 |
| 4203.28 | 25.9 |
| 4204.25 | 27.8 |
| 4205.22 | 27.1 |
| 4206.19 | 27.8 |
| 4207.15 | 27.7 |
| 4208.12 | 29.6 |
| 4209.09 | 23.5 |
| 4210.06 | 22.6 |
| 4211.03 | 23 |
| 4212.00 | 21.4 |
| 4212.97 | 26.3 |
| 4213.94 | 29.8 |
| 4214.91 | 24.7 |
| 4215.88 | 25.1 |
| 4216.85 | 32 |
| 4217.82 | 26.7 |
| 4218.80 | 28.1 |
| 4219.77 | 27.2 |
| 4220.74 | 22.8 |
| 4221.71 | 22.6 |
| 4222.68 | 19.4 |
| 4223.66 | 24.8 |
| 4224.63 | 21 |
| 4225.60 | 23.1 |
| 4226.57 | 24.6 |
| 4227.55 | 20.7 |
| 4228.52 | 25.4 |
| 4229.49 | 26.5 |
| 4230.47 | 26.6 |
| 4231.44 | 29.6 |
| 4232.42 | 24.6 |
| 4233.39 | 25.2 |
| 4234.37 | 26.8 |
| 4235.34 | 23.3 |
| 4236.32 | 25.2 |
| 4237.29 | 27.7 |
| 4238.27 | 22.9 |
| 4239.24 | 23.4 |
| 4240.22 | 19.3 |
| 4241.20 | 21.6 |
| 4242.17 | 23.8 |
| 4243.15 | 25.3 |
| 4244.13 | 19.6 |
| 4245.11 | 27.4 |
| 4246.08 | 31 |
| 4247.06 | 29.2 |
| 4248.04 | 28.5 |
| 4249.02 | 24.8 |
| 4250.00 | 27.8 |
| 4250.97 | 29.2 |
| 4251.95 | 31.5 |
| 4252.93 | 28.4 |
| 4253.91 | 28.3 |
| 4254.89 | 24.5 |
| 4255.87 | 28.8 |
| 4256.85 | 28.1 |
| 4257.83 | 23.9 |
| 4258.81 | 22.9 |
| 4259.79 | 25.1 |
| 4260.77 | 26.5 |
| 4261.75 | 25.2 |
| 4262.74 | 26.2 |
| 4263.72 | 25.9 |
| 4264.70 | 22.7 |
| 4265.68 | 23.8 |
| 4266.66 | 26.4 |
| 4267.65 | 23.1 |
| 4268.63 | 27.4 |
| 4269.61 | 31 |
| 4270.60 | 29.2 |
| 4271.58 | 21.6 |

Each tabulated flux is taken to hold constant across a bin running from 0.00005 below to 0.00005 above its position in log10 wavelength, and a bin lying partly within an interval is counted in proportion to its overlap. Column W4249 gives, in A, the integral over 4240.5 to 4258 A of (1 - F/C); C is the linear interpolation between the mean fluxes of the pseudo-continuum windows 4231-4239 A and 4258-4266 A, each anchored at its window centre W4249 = -1.1 A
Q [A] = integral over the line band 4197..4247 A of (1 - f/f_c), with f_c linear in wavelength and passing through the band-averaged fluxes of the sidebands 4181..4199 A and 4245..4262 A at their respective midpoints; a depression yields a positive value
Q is 2.54 A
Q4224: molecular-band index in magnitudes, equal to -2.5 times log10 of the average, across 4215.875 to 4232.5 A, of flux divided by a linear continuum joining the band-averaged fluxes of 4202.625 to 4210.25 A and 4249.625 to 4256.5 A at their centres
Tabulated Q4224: 0.09 mag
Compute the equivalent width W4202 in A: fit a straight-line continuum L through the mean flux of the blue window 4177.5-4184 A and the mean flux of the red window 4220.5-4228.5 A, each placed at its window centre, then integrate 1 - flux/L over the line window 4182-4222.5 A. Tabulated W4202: -4.1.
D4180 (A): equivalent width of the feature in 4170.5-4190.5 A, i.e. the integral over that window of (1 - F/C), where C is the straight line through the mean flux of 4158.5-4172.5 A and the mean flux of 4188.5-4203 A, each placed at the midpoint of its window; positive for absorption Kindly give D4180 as 0.8 A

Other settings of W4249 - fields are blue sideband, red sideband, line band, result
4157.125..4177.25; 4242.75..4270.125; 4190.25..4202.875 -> -0.6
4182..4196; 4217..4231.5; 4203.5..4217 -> -0.6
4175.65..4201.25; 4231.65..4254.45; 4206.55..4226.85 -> 0.5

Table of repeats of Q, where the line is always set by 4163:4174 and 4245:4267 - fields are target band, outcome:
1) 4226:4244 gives 1.2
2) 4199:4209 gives -0.8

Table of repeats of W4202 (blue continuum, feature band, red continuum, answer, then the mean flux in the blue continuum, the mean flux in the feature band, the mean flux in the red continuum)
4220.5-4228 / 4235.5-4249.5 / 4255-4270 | -0.6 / 22.4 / 24.9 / 25.7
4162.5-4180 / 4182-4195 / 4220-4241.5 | -1.0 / 24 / 25.8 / 24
